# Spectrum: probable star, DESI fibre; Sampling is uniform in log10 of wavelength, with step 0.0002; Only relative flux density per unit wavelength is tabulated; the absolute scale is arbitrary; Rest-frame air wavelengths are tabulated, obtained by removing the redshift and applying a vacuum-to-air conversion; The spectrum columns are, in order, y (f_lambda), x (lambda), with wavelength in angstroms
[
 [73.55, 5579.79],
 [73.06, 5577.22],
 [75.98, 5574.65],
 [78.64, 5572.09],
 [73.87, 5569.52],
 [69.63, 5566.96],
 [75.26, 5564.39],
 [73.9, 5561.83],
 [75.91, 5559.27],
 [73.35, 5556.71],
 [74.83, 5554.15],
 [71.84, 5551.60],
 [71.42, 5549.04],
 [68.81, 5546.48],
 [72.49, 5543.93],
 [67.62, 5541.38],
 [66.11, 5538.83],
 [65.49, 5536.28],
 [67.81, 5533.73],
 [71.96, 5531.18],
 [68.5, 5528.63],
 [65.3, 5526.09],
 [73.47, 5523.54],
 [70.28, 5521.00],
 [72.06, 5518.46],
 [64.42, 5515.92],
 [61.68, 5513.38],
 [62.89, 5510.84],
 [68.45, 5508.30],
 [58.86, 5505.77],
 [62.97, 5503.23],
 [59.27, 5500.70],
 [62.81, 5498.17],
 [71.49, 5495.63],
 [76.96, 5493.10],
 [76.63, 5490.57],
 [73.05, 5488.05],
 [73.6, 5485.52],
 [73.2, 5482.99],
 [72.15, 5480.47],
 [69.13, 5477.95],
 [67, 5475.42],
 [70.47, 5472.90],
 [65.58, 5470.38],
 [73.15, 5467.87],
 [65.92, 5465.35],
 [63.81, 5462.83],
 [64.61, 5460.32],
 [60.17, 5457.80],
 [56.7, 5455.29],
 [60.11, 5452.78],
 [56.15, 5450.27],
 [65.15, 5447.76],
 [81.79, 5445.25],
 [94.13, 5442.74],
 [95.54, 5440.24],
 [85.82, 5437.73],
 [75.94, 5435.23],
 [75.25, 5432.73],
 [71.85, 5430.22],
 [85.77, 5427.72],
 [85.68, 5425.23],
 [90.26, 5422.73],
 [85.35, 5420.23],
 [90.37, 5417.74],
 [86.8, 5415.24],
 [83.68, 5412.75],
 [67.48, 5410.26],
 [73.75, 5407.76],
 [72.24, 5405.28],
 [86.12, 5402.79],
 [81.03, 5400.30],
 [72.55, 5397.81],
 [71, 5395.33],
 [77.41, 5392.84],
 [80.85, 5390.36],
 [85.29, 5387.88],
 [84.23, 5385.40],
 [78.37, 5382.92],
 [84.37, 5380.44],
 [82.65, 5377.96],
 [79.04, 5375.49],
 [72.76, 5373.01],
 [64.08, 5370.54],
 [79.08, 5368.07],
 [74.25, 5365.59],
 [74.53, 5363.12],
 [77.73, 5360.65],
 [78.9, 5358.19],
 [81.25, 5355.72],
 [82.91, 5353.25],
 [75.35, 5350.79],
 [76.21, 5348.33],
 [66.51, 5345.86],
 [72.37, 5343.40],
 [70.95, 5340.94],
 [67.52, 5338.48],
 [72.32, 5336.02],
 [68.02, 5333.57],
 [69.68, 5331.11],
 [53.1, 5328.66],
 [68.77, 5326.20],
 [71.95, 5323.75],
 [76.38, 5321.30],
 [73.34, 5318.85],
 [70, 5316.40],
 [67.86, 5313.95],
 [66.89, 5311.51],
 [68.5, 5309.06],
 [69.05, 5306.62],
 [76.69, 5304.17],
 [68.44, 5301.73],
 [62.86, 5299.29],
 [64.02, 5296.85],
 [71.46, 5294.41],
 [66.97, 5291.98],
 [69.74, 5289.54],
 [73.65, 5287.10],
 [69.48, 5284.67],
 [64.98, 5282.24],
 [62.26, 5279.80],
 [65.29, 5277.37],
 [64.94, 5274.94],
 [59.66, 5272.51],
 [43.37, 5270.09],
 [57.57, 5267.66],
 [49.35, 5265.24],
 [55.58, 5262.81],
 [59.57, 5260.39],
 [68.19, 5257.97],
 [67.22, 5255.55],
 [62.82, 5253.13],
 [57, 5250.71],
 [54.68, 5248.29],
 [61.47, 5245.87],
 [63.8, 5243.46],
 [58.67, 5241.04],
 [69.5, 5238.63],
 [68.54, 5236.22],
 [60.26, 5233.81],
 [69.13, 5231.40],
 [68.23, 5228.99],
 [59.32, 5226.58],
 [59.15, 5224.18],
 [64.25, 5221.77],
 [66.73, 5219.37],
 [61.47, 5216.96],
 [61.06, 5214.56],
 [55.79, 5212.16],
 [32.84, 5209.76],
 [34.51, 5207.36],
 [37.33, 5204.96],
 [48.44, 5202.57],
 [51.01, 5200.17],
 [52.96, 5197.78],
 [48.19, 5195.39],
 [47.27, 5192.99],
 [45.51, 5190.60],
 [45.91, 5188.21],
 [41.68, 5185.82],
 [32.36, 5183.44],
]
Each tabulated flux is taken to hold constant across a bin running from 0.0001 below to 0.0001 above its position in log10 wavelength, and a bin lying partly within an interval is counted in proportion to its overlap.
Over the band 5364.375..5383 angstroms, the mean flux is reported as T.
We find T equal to 76.7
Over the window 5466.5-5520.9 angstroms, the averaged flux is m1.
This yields 68.4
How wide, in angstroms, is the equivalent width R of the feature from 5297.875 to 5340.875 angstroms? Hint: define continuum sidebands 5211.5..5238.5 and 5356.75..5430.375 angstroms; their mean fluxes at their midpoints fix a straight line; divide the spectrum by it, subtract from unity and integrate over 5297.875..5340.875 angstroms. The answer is 2.0 angstroms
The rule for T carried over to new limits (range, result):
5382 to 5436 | 80.1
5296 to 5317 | 68.3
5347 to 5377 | 76.4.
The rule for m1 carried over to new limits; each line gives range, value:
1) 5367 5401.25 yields 78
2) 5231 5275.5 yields 60.4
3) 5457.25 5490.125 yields 69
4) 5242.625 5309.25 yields 63.5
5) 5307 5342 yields 68.9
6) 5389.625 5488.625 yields 75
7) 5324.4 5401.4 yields 74.9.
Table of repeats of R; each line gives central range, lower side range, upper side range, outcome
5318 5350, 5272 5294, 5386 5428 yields 1.20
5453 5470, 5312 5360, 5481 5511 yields 1.33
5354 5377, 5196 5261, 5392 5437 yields -0.61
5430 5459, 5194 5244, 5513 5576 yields -2.95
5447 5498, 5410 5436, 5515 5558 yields 6.00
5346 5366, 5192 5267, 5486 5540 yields -4.92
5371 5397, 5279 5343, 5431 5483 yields -3.41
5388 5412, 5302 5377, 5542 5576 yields -1.29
